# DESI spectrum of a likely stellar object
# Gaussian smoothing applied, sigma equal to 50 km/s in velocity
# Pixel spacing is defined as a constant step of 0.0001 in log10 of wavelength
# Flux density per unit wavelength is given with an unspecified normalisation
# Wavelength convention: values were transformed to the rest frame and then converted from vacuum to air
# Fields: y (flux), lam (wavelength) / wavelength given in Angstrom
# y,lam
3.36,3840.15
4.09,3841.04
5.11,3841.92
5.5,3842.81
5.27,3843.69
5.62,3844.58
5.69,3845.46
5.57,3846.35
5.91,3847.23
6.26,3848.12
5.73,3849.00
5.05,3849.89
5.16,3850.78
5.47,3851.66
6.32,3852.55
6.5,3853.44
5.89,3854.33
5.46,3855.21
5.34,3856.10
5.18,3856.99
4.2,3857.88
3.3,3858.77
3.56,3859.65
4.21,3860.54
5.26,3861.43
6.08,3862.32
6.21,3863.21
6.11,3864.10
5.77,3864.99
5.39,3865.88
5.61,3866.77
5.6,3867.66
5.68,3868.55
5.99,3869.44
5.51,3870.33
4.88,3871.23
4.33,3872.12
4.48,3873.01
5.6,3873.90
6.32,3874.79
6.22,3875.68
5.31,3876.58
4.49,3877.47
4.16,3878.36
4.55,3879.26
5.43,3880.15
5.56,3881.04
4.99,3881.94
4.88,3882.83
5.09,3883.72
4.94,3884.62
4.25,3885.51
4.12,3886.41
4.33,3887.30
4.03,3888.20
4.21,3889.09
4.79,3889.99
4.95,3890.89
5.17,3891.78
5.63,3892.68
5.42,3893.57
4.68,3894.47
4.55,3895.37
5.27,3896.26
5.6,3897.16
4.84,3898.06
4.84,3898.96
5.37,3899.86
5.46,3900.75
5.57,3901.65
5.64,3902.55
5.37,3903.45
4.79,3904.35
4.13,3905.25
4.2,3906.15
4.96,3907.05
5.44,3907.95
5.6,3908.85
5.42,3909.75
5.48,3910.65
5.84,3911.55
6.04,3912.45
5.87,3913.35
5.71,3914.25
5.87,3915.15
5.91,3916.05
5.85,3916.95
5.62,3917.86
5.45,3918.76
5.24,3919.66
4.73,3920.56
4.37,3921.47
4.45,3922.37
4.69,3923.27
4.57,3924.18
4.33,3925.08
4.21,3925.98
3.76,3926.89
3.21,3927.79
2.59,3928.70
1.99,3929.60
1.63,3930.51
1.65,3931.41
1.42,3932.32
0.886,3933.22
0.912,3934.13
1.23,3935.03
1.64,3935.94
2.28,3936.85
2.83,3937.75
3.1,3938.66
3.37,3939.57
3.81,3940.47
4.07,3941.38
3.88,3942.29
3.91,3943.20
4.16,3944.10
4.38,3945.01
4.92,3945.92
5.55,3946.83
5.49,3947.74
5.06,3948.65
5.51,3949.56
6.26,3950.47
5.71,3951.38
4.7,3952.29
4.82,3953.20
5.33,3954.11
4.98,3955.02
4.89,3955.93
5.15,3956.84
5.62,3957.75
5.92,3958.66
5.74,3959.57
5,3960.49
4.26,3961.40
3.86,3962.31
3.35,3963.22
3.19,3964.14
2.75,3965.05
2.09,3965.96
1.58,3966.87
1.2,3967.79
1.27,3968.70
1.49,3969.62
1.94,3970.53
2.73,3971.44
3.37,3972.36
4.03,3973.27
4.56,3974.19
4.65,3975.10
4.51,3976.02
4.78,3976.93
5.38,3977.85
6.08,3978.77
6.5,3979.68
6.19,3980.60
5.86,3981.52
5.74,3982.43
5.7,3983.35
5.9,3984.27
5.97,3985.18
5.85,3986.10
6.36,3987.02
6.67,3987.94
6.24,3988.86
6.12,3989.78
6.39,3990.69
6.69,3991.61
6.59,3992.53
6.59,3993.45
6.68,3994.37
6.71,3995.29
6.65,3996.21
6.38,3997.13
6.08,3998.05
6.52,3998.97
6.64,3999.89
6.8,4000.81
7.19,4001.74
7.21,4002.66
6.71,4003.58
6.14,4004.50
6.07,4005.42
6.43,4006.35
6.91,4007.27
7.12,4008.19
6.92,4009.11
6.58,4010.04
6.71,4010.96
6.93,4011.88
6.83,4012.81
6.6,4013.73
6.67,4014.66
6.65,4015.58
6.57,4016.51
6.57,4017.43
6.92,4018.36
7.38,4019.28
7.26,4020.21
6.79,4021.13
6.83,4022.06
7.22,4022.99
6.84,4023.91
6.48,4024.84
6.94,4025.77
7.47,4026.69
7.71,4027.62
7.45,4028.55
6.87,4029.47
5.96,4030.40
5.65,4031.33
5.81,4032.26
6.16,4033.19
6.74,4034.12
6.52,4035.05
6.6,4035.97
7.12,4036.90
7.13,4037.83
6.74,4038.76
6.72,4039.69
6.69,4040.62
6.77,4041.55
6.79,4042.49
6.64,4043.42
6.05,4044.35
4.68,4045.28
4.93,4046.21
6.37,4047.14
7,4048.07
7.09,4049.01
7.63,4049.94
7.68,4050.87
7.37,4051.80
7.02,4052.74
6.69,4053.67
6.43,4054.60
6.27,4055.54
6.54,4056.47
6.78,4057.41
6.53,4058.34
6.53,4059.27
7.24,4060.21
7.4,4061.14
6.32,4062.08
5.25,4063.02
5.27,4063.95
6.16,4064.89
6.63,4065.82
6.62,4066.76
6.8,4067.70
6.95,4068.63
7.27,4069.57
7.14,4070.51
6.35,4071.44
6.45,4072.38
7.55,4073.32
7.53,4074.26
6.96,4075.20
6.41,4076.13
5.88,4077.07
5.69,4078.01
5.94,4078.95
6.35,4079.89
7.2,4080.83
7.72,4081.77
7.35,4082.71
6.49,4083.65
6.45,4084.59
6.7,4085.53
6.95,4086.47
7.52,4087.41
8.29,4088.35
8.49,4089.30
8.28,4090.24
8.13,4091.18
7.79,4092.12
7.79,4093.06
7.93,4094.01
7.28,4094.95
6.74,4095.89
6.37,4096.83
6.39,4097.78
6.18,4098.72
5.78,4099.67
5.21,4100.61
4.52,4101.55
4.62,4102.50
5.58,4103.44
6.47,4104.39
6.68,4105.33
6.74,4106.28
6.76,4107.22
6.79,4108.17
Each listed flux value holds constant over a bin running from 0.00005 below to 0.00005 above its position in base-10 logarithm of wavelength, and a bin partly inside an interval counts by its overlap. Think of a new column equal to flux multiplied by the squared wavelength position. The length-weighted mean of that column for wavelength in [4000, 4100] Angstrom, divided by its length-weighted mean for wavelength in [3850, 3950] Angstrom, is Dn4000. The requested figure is 1.56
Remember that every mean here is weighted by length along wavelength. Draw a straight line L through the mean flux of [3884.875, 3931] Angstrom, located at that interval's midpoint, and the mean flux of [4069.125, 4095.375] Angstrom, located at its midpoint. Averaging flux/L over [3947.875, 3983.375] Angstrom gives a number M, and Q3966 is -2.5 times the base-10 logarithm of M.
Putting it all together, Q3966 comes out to 0.26 mag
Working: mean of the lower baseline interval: 4.82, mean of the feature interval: 4.4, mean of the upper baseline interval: 7.14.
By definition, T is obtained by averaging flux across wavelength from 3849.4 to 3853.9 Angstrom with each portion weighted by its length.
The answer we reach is 5.69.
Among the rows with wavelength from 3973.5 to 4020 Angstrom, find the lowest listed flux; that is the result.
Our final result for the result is 4.51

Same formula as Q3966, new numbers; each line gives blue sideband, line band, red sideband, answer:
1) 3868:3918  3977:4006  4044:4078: -0.06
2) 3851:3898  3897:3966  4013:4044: 0.28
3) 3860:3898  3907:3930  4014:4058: 0.13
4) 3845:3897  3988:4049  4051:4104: -0.06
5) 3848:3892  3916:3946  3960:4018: 0.45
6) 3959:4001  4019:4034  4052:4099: -0.15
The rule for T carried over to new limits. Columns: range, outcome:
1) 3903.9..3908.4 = 4.7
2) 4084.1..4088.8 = 7.18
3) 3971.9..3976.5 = 4.23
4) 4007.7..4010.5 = 6.88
